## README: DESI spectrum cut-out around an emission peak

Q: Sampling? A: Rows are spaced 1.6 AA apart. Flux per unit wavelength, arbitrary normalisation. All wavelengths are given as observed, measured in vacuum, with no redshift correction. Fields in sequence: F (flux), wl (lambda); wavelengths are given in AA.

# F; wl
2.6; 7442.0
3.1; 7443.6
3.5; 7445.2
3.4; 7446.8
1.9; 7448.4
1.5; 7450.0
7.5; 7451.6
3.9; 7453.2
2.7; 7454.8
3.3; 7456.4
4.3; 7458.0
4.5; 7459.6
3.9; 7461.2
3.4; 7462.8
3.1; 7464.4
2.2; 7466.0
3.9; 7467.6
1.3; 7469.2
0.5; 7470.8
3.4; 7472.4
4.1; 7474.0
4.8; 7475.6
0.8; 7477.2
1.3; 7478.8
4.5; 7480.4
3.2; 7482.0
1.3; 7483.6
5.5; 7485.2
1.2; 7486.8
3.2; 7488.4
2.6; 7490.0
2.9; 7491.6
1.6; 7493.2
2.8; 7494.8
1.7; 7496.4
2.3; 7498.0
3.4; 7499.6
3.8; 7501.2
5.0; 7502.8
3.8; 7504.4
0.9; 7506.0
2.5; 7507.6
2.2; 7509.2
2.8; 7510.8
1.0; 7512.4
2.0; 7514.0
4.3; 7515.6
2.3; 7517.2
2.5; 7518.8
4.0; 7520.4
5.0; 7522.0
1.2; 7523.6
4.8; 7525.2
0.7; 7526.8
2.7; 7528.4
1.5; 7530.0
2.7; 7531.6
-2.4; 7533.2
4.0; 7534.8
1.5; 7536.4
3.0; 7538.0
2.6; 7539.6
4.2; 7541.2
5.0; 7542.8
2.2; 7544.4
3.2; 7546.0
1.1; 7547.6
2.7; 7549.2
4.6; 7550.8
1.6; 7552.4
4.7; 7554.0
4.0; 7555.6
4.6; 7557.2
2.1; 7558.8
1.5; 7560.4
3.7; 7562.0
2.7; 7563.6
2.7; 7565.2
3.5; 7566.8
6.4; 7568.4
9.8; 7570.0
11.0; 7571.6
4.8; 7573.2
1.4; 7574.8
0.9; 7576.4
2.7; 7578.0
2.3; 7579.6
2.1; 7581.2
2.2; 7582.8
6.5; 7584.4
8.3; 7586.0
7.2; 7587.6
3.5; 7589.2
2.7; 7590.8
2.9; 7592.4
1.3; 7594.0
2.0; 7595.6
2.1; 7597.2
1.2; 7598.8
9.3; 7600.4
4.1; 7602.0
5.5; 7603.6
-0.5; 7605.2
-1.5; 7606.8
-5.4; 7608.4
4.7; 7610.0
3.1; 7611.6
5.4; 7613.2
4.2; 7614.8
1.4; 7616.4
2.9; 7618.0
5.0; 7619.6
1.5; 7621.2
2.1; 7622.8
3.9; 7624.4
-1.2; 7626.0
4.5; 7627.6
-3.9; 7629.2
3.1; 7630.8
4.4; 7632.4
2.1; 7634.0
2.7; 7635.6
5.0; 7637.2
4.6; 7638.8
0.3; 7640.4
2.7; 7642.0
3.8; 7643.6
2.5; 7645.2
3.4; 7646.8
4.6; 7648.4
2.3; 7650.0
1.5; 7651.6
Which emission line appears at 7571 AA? [S II]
